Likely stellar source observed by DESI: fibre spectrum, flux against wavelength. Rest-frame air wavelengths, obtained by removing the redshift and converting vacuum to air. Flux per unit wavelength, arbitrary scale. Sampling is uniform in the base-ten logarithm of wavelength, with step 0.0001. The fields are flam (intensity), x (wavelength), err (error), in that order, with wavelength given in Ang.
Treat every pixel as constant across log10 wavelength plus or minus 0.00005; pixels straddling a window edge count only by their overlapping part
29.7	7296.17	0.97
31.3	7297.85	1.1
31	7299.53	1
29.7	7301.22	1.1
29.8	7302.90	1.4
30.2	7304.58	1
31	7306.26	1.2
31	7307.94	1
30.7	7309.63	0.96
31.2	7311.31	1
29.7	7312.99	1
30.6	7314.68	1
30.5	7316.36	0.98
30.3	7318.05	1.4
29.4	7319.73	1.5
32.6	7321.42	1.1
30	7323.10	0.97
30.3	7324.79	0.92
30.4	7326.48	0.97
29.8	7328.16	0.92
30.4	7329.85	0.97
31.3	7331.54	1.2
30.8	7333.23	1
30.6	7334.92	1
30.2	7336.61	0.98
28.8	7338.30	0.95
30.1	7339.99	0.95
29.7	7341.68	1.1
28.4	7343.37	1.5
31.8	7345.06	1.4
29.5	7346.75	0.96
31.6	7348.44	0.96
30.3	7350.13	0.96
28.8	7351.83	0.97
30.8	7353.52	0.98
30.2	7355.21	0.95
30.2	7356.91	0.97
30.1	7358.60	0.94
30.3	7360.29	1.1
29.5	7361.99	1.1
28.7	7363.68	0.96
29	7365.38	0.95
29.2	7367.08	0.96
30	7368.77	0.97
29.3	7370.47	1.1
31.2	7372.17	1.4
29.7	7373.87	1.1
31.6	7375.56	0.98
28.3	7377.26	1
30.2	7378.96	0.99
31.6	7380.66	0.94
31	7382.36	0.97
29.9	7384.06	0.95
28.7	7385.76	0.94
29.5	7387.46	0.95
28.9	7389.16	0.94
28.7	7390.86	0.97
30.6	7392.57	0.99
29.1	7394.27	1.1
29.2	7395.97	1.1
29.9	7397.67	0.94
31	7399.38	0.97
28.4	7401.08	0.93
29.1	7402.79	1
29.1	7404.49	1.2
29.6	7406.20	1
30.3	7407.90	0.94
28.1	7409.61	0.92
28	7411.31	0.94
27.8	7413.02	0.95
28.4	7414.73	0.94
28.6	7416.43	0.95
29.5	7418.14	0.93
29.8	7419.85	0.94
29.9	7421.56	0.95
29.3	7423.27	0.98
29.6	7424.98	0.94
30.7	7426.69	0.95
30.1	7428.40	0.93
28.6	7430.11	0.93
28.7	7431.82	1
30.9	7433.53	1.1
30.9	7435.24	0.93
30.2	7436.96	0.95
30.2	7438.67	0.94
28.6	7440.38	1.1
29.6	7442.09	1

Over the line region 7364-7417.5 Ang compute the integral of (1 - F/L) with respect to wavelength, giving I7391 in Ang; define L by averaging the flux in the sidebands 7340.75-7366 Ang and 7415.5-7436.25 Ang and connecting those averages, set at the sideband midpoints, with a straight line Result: 0.6 Ang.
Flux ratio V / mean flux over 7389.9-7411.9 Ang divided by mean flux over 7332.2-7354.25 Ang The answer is 1.0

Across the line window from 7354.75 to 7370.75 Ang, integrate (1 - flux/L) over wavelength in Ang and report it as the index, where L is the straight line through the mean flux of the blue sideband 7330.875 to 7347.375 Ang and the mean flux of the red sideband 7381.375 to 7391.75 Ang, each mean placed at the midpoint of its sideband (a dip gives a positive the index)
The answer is 0.1 Ang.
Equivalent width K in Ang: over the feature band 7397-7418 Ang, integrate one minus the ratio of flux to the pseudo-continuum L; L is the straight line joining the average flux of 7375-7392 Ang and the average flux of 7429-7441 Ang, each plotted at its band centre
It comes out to 0.5 Ang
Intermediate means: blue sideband 29.8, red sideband 29.8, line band 29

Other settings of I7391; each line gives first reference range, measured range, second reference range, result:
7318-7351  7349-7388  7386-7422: -0.2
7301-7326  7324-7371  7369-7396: 0.3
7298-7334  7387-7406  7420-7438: 0.4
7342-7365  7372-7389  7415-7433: -0.2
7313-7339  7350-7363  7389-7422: 0.0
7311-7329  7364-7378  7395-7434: 0.0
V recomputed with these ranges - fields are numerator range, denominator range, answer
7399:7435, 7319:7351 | 0.97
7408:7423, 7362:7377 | 0.97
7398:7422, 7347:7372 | 0.97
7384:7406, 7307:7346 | 0.97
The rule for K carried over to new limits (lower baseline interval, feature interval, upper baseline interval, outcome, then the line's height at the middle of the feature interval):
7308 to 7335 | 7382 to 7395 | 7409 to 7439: 0.1 Ang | 29.8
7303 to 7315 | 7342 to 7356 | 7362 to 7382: 0.0 Ang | 30.1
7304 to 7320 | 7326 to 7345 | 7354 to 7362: 0.1 Ang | 30.3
